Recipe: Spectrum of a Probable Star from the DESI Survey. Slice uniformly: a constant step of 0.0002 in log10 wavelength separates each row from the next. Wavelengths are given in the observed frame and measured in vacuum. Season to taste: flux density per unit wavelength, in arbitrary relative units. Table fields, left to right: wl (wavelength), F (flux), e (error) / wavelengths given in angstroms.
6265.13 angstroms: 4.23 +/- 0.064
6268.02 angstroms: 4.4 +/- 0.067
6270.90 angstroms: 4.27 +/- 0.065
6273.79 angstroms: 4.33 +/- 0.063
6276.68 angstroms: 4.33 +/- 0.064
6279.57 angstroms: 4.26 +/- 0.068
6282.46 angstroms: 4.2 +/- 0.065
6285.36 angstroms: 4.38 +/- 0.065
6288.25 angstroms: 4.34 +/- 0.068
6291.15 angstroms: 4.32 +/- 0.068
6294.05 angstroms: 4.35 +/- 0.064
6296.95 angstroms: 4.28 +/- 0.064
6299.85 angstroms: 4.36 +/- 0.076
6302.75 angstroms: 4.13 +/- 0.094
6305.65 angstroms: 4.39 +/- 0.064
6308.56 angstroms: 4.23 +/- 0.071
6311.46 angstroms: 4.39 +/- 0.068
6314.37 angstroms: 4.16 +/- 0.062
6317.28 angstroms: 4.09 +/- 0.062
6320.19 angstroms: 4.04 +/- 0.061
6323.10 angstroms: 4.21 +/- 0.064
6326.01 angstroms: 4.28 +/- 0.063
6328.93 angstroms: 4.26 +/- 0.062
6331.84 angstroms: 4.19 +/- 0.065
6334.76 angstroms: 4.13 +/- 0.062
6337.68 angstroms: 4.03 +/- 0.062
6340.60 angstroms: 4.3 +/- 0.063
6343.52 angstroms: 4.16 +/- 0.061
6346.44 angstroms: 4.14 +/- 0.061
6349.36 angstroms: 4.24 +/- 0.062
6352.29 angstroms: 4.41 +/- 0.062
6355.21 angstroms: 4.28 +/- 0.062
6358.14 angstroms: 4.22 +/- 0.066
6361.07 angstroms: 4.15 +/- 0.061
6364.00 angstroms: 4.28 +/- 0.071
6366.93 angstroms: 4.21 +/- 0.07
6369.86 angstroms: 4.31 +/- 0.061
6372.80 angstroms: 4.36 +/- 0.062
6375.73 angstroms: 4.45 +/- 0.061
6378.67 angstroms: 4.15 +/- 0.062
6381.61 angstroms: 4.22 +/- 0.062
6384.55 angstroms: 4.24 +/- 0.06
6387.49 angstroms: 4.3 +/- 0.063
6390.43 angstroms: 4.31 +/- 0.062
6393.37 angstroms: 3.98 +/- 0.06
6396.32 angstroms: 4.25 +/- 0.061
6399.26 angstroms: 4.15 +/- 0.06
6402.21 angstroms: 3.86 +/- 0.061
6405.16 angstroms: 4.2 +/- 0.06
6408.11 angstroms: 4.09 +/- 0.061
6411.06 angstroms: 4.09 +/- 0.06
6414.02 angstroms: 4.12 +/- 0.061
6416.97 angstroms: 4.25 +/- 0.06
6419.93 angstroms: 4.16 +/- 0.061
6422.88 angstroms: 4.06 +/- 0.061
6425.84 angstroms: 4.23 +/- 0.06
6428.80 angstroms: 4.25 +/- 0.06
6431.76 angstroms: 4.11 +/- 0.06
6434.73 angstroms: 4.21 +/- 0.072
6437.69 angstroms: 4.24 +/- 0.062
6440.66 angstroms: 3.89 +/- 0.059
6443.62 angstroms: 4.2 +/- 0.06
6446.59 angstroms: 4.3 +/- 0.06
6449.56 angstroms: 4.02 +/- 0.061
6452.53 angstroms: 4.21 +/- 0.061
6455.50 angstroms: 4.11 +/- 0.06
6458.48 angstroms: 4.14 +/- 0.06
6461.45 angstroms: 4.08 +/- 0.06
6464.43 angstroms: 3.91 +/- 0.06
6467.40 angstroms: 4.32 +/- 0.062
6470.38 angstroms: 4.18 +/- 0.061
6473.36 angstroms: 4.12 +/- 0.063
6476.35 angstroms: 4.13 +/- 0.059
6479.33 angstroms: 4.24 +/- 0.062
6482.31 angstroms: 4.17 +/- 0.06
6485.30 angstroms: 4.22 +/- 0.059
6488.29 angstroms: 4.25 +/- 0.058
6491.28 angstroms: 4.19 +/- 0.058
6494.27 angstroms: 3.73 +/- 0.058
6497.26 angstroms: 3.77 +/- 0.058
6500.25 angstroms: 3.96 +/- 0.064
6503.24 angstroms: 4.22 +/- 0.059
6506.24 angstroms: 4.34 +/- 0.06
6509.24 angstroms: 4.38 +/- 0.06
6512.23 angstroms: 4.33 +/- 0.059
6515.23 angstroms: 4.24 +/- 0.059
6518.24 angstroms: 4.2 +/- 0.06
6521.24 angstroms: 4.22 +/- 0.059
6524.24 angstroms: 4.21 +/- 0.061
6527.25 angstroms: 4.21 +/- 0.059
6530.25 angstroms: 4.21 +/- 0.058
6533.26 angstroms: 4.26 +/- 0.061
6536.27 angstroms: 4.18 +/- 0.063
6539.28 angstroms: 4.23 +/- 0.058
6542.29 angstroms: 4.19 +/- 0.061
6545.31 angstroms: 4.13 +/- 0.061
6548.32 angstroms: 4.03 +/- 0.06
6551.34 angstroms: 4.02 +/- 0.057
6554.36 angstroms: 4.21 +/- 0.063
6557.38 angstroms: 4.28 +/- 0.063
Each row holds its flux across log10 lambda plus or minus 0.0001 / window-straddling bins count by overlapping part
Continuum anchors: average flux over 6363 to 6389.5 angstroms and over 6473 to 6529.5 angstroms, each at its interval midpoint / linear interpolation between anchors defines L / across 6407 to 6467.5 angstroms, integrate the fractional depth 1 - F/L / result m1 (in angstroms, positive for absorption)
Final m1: 1.2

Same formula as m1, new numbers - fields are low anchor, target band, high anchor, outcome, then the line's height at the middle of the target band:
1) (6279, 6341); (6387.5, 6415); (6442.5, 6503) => 0.3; 4.17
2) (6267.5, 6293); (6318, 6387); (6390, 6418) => -0.5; 4.2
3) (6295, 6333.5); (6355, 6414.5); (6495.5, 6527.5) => 0.2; 4.22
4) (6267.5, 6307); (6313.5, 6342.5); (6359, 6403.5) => 0.7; 4.27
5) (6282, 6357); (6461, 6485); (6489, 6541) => 0.2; 4.19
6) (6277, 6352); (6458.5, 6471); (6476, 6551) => 0.2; 4.19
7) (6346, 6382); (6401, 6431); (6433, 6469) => 0.4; 4.19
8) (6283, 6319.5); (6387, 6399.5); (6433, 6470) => 0.0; 4.19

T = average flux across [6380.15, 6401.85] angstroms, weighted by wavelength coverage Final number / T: 4.19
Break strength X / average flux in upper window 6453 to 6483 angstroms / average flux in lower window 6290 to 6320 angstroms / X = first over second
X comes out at 0.97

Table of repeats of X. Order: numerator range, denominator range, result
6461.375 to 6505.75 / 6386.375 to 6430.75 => 0.99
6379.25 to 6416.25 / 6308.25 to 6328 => 0.99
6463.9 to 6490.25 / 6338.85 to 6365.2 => 0.99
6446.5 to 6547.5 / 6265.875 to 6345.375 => 0.98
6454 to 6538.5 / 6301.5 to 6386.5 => 0.98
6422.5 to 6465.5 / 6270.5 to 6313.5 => 0.96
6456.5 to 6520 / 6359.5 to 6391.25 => 0.97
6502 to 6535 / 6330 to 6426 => 1.01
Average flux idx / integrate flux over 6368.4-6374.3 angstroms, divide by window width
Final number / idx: 4.34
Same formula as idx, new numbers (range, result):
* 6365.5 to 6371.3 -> 4.26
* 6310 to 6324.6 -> 4.18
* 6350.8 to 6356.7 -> 4.34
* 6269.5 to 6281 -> 4.3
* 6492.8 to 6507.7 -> 4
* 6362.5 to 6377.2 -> 4.32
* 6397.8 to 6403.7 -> 4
